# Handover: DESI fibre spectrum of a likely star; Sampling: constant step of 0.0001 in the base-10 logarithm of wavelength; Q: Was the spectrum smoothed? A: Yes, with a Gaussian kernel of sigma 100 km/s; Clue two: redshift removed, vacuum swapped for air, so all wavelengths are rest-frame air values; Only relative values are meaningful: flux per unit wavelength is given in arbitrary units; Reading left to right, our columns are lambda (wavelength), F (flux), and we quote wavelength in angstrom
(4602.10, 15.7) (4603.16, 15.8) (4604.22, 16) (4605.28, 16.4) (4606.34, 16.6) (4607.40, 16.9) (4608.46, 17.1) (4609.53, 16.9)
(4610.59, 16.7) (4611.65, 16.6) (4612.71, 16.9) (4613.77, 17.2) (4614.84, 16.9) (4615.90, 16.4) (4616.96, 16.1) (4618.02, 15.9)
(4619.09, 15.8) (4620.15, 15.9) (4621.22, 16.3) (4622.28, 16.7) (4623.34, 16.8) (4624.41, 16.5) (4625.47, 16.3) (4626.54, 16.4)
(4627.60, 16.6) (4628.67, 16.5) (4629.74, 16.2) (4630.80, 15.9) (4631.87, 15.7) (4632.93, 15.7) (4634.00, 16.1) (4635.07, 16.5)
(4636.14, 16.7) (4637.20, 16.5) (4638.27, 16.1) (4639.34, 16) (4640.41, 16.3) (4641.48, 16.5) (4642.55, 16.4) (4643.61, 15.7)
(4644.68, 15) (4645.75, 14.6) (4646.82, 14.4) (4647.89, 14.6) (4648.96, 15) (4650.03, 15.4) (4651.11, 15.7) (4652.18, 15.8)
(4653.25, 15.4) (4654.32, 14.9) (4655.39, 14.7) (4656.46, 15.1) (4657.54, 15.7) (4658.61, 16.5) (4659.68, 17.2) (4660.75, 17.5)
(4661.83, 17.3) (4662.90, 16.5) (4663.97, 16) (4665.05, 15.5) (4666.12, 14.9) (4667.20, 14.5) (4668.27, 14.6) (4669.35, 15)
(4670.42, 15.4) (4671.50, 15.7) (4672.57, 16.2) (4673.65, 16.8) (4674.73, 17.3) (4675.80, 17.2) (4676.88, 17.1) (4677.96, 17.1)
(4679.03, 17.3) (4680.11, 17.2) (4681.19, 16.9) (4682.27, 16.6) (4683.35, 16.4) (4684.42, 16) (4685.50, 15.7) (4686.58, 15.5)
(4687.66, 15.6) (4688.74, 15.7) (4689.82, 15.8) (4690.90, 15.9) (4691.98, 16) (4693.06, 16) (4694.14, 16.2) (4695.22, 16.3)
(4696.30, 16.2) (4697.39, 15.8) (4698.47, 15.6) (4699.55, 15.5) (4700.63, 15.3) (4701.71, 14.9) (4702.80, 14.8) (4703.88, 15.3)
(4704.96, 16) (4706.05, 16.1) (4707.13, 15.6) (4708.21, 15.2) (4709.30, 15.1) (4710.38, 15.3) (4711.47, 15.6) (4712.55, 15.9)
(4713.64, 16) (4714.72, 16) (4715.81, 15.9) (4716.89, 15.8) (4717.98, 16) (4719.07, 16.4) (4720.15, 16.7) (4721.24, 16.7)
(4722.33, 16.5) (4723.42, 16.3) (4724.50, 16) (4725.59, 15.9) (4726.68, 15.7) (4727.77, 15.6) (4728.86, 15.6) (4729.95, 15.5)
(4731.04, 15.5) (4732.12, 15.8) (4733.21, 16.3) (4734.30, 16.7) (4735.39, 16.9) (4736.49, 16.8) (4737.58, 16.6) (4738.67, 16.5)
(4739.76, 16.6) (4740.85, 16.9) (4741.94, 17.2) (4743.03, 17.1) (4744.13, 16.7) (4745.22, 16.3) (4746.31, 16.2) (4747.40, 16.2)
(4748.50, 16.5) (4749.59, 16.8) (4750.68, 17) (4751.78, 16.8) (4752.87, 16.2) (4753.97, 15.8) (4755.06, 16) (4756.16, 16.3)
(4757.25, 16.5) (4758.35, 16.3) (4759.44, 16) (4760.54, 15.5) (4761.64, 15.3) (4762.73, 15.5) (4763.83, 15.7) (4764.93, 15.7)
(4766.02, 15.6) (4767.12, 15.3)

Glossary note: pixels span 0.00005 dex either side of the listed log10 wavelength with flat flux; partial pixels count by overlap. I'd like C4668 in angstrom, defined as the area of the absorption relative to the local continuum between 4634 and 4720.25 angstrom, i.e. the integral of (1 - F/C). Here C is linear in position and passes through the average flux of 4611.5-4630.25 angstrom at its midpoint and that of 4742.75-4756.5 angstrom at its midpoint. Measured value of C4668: 2.9 angstrom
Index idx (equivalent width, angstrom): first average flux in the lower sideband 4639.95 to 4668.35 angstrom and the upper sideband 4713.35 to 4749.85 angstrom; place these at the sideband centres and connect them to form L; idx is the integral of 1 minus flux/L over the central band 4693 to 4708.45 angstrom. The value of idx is 0.4 angstrom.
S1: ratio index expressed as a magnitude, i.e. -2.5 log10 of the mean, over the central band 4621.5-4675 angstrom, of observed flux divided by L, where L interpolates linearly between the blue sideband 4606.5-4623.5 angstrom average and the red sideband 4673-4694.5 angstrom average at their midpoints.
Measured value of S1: 0.04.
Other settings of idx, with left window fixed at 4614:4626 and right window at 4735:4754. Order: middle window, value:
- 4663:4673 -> 0.7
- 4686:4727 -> 1.8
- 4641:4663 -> 1.0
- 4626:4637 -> 0.1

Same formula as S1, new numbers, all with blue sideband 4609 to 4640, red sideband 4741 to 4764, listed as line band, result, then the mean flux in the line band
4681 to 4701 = 0.027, 15.9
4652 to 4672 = 0.045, 15.7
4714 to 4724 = 0.004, 16.3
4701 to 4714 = 0.059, 15.5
